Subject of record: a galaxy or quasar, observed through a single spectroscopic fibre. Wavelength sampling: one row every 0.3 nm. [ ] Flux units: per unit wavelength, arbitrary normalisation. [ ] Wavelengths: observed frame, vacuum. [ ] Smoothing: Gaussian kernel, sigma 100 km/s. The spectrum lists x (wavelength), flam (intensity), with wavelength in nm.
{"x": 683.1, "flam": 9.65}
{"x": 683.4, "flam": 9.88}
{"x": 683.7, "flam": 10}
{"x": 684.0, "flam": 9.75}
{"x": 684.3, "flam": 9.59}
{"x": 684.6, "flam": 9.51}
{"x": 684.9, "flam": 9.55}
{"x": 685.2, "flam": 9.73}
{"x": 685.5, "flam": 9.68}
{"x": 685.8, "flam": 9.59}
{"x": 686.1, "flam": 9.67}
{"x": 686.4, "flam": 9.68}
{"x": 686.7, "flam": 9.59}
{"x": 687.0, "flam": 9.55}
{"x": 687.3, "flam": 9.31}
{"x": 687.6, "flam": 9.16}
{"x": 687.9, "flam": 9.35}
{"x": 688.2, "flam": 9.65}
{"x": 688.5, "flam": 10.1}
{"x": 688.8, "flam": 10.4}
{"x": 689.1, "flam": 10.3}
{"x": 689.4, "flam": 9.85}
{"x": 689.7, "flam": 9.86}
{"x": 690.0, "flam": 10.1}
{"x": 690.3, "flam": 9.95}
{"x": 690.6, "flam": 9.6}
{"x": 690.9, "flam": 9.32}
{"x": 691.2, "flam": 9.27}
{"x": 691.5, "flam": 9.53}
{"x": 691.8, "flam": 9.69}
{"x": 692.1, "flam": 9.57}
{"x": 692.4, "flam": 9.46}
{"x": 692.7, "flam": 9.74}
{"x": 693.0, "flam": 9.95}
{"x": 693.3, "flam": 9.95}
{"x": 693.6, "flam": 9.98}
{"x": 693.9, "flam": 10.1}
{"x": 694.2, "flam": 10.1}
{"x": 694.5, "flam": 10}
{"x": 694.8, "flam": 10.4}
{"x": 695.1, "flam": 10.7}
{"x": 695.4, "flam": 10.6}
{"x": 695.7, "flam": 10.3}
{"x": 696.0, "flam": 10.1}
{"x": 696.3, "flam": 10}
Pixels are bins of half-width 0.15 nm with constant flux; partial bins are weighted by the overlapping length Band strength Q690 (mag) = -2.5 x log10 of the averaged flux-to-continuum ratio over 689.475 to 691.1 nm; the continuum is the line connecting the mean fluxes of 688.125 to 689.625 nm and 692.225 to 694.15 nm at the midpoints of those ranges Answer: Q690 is 0.03 mag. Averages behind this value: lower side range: 10.1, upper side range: 9.87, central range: 9.75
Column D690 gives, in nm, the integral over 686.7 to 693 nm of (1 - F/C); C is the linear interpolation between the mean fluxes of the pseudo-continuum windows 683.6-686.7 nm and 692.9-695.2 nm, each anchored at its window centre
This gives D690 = 0.14 nm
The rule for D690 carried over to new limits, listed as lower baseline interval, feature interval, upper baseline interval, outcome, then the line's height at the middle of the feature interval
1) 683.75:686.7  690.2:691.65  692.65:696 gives 0.07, 9.98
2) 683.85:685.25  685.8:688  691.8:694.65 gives 0.05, 9.68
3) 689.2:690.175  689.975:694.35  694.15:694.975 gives 0.14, 10.1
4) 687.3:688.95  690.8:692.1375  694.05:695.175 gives 0.07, 9.99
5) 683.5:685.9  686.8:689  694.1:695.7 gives 0.05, 9.89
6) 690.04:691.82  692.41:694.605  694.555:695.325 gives 0.05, 10.2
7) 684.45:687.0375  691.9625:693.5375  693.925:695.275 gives 0.06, 10.1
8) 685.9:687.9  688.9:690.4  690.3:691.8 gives -0.08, 9.5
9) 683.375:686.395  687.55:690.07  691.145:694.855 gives -0.03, 9.75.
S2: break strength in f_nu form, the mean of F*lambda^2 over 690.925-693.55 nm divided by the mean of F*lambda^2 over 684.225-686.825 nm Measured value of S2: 1.0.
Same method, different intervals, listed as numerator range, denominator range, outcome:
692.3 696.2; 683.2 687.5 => 1.08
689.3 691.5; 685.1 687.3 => 1.02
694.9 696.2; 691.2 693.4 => 1.09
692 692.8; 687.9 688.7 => 0.99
